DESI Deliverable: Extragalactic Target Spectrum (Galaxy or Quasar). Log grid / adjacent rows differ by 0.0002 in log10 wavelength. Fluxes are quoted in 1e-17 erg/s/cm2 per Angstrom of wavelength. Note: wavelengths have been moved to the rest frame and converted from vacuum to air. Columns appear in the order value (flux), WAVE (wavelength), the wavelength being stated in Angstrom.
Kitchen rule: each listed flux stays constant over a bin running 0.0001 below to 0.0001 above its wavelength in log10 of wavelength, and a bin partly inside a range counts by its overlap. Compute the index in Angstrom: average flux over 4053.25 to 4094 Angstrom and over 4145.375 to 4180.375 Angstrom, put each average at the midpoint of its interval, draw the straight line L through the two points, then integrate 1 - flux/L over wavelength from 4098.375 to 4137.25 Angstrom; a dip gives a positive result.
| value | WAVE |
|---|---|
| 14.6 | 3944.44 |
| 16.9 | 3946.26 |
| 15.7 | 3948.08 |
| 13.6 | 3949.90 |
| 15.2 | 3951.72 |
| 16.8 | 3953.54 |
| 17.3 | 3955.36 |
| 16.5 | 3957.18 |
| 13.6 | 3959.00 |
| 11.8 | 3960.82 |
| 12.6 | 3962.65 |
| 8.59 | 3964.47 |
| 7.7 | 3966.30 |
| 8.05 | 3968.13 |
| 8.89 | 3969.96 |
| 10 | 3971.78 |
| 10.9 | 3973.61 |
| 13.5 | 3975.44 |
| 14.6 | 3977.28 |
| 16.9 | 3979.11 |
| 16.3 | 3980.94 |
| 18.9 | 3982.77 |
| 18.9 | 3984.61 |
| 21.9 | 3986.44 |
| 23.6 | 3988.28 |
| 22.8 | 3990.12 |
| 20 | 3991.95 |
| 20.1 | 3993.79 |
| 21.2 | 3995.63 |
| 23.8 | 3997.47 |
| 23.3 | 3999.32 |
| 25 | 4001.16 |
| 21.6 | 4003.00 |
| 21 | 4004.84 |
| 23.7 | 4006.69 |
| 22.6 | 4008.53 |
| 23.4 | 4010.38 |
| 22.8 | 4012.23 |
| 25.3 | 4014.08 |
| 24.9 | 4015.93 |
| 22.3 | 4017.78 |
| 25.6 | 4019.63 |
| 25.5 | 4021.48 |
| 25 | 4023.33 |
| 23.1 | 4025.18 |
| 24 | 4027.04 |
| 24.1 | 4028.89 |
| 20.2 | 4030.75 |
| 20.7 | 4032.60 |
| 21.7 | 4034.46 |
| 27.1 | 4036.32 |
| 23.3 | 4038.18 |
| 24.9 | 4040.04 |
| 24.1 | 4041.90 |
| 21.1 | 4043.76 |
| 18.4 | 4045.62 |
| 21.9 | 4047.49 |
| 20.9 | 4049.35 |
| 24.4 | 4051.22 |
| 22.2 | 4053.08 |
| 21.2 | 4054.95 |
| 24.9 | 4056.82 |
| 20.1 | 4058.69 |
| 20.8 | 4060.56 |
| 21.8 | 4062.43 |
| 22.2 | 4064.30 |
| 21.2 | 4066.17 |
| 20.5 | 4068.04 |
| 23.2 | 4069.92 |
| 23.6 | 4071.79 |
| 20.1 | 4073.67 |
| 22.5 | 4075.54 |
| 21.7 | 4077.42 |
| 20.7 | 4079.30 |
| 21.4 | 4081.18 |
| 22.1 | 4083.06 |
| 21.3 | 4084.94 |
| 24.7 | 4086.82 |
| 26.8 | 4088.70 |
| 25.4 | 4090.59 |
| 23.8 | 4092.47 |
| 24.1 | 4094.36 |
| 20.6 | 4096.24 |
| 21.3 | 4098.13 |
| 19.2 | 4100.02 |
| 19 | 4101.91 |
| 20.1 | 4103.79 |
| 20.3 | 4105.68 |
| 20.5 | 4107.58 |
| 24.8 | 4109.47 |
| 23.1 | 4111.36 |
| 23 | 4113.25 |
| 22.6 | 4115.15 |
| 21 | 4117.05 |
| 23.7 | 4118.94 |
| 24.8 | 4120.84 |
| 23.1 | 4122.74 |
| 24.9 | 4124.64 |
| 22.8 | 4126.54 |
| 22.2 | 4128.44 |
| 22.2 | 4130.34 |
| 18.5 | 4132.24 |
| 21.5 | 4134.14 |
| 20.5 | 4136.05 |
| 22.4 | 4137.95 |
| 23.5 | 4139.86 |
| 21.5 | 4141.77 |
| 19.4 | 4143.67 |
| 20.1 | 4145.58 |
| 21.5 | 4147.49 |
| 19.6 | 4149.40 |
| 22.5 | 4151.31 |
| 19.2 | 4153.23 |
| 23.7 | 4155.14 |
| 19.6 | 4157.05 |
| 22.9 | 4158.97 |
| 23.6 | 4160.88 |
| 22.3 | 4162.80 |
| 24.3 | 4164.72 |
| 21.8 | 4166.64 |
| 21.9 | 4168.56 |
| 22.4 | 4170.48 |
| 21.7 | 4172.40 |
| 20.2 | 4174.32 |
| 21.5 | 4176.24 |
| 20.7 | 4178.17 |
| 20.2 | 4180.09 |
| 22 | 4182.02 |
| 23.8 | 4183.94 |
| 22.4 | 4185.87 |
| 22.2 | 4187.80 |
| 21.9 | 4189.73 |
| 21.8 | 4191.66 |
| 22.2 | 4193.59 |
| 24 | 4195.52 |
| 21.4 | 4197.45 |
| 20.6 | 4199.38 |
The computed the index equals 0.2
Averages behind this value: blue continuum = 22.4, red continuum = 21.6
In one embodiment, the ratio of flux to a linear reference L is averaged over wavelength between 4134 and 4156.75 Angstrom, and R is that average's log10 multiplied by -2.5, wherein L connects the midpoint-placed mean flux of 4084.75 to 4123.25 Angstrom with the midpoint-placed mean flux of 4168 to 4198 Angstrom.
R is 0.05 mag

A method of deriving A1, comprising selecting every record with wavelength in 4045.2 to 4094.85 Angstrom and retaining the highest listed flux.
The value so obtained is 26.8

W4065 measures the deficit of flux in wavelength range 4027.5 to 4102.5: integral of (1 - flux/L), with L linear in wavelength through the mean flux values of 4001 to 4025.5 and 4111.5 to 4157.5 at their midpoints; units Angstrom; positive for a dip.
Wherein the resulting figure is 2.1 Angstrom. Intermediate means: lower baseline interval 23.7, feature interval 22.3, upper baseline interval 21.9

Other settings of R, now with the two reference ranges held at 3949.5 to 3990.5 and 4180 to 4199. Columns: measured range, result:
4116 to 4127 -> -0.18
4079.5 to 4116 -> -0.17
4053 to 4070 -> -0.22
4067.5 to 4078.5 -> -0.20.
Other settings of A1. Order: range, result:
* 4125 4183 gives 24.3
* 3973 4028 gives 25.6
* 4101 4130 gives 24.9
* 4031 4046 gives 27.1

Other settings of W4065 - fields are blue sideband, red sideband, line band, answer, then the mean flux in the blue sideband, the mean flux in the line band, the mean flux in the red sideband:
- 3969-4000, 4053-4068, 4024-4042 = -2.63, 17.9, 23.3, 21.7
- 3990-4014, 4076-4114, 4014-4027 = -1.16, 22.5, 24.4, 22.2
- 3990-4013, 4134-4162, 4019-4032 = -0.92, 22.4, 23.8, 21.4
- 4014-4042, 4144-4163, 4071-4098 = 0.00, 23.8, 22.7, 21.4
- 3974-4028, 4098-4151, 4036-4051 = -0.64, 21.7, 22.6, 21.7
